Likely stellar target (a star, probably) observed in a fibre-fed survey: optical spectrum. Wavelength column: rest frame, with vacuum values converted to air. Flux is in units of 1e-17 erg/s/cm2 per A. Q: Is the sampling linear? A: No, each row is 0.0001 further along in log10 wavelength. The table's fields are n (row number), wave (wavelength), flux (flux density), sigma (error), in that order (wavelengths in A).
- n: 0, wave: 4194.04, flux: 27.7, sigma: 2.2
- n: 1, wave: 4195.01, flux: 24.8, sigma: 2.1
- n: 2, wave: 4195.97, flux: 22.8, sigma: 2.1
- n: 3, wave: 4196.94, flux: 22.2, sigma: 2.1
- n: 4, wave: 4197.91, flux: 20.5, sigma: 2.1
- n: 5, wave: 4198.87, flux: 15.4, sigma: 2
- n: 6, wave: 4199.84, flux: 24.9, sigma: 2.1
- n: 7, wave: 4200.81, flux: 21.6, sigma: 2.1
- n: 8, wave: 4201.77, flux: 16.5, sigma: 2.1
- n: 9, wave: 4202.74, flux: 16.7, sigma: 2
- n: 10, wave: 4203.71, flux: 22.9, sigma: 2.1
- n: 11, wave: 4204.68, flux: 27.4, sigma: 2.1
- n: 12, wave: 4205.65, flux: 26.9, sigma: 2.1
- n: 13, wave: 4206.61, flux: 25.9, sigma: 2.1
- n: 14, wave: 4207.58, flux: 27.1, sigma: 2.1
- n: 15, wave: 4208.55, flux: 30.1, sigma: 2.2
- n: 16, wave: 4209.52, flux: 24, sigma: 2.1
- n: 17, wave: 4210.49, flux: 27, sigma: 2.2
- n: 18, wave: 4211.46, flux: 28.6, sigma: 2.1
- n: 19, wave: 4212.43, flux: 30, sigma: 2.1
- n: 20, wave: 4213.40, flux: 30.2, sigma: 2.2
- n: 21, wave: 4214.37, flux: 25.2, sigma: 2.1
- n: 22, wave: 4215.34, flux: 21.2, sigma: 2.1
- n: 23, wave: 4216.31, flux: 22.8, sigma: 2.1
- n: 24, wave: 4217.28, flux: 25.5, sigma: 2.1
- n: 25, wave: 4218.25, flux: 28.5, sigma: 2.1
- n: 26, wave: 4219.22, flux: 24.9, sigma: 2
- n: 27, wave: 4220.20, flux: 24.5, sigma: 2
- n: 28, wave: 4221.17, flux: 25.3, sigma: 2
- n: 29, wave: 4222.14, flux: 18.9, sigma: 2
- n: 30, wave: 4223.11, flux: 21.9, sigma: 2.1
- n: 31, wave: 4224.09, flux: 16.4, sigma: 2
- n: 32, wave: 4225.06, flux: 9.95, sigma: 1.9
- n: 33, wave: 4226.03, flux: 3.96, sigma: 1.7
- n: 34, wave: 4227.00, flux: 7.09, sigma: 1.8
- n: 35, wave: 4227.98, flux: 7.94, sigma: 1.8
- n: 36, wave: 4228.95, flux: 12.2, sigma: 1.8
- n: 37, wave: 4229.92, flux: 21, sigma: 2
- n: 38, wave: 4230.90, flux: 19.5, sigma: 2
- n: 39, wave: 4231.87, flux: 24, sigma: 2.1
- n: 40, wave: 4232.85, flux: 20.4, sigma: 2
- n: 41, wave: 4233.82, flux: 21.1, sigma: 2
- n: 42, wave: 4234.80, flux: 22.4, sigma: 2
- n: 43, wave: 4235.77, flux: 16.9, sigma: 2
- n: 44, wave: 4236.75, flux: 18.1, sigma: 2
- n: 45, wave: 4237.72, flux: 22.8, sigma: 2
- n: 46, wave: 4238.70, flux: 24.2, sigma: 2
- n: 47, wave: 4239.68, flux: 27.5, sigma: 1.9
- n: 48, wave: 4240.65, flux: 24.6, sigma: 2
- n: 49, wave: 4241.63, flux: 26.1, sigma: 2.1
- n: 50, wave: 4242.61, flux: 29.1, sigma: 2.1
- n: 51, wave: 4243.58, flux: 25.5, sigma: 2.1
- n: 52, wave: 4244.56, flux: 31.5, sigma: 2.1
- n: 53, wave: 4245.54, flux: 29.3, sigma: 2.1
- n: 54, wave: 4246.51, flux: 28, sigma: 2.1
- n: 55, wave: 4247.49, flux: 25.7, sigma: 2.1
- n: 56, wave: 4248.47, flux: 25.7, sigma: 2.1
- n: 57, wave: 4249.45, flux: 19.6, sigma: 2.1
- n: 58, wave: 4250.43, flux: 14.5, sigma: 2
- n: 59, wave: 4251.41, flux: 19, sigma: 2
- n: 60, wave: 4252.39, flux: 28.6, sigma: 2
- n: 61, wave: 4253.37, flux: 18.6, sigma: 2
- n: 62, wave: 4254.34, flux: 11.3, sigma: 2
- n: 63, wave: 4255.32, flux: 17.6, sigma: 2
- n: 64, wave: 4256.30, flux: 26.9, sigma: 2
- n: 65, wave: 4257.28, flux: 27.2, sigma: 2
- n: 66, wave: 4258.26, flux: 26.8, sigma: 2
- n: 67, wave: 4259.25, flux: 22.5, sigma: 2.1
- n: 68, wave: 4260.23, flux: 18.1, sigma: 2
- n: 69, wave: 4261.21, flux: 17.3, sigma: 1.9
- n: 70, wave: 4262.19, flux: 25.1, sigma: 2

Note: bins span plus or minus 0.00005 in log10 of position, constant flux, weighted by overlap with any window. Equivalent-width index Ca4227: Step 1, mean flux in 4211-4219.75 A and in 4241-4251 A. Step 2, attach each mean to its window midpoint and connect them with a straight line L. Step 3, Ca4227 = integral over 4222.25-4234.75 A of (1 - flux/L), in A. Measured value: 4.87 A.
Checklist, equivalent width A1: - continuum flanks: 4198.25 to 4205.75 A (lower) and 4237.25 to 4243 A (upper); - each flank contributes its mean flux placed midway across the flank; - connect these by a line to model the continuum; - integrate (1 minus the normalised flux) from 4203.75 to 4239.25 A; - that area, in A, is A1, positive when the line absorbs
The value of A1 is 2.2 A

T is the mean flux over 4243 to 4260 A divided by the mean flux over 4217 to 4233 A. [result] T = 1.28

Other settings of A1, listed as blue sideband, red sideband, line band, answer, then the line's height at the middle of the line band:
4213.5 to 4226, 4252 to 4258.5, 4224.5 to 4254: 1.62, 22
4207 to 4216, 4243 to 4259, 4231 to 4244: 0.78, 24.7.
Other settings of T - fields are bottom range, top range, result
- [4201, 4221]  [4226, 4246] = 0.84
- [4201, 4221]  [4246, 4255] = 0.84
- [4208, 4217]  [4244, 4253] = 0.93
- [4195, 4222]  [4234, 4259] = 0.96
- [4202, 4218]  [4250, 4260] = 0.83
